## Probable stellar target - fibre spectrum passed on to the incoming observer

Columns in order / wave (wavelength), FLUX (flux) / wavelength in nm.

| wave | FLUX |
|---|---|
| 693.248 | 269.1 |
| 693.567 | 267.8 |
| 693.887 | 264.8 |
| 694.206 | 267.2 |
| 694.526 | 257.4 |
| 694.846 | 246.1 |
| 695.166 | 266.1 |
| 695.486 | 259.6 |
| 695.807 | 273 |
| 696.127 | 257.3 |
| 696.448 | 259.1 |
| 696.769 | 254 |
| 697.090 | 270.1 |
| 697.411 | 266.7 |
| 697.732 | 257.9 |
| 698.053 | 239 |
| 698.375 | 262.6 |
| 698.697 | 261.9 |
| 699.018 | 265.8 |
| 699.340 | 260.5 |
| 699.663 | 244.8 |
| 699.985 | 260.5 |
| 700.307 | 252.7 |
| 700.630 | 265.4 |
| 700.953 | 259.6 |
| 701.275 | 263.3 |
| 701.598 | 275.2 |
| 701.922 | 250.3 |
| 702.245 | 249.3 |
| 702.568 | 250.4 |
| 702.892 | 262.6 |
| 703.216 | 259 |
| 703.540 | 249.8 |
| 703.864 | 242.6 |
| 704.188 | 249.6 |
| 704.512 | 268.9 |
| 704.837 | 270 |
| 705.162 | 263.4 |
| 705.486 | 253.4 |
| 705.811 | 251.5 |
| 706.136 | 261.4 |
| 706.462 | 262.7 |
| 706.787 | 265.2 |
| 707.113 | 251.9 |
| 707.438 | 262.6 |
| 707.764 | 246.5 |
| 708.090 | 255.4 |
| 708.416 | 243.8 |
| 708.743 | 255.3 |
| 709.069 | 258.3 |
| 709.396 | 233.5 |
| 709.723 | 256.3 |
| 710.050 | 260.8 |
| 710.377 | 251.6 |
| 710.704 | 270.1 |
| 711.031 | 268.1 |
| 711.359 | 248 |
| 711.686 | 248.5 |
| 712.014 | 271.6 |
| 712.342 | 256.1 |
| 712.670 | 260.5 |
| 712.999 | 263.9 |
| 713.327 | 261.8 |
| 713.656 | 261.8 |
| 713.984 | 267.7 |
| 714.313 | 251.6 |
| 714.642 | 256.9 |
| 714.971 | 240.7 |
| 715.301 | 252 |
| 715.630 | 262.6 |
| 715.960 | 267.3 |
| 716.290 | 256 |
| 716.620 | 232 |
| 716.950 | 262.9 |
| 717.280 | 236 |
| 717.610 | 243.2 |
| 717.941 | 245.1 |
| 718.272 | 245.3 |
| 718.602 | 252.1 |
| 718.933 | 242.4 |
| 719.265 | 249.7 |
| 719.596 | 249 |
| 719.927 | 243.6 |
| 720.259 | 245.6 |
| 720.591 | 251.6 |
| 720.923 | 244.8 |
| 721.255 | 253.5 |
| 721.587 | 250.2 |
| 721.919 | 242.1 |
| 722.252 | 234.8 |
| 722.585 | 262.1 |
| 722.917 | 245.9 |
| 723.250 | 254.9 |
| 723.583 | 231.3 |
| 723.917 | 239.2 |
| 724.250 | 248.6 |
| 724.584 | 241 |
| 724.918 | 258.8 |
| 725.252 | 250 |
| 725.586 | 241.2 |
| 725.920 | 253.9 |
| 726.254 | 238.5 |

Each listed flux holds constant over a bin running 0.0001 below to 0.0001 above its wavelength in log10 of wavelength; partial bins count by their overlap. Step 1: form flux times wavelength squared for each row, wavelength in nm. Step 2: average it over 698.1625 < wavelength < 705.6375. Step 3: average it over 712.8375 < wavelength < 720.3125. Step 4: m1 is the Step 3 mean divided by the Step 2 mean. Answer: 1.0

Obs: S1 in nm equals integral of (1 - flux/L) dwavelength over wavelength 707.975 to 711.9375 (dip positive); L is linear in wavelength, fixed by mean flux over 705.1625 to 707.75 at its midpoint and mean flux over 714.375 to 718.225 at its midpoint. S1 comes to 0.01 nm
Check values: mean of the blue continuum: 258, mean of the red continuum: 250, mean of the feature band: 255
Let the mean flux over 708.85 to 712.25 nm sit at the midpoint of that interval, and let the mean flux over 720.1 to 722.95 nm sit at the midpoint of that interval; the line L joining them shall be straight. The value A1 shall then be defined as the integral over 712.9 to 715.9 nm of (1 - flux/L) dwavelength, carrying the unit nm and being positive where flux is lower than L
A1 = -0.05 nm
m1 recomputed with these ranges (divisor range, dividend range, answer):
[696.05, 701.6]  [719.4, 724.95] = 1.02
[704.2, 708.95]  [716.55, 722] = 0.99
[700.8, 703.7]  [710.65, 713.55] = 1.04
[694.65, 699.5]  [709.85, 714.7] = 1.04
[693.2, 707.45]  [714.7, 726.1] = 1.01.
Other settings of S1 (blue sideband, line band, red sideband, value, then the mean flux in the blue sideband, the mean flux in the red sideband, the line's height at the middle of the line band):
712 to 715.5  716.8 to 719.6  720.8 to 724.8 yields 0.05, 258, 246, 252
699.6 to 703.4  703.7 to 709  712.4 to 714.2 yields 0.07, 258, 262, 260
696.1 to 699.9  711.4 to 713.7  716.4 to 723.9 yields -0.09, 258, 246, 250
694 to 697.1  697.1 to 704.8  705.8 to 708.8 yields 0.02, 261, 256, 258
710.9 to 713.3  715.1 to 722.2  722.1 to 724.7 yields 0.07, 260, 245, 251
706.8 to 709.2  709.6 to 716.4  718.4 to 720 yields -0.21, 254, 248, 251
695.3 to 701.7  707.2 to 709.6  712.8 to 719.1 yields 0.05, 260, 253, 256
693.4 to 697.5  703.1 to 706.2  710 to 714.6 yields 0.05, 262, 260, 261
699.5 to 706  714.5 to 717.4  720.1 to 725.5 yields -0.02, 257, 247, 250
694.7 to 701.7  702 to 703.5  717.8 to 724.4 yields 0.02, 260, 247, 257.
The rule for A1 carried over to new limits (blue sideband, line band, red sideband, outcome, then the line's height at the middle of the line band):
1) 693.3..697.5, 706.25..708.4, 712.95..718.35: 0.00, 257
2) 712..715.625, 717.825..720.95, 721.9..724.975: 0.05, 251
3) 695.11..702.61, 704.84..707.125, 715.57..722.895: -0.04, 256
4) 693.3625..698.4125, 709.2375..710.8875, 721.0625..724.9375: -0.01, 253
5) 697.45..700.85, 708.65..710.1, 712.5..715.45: 0.03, 257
